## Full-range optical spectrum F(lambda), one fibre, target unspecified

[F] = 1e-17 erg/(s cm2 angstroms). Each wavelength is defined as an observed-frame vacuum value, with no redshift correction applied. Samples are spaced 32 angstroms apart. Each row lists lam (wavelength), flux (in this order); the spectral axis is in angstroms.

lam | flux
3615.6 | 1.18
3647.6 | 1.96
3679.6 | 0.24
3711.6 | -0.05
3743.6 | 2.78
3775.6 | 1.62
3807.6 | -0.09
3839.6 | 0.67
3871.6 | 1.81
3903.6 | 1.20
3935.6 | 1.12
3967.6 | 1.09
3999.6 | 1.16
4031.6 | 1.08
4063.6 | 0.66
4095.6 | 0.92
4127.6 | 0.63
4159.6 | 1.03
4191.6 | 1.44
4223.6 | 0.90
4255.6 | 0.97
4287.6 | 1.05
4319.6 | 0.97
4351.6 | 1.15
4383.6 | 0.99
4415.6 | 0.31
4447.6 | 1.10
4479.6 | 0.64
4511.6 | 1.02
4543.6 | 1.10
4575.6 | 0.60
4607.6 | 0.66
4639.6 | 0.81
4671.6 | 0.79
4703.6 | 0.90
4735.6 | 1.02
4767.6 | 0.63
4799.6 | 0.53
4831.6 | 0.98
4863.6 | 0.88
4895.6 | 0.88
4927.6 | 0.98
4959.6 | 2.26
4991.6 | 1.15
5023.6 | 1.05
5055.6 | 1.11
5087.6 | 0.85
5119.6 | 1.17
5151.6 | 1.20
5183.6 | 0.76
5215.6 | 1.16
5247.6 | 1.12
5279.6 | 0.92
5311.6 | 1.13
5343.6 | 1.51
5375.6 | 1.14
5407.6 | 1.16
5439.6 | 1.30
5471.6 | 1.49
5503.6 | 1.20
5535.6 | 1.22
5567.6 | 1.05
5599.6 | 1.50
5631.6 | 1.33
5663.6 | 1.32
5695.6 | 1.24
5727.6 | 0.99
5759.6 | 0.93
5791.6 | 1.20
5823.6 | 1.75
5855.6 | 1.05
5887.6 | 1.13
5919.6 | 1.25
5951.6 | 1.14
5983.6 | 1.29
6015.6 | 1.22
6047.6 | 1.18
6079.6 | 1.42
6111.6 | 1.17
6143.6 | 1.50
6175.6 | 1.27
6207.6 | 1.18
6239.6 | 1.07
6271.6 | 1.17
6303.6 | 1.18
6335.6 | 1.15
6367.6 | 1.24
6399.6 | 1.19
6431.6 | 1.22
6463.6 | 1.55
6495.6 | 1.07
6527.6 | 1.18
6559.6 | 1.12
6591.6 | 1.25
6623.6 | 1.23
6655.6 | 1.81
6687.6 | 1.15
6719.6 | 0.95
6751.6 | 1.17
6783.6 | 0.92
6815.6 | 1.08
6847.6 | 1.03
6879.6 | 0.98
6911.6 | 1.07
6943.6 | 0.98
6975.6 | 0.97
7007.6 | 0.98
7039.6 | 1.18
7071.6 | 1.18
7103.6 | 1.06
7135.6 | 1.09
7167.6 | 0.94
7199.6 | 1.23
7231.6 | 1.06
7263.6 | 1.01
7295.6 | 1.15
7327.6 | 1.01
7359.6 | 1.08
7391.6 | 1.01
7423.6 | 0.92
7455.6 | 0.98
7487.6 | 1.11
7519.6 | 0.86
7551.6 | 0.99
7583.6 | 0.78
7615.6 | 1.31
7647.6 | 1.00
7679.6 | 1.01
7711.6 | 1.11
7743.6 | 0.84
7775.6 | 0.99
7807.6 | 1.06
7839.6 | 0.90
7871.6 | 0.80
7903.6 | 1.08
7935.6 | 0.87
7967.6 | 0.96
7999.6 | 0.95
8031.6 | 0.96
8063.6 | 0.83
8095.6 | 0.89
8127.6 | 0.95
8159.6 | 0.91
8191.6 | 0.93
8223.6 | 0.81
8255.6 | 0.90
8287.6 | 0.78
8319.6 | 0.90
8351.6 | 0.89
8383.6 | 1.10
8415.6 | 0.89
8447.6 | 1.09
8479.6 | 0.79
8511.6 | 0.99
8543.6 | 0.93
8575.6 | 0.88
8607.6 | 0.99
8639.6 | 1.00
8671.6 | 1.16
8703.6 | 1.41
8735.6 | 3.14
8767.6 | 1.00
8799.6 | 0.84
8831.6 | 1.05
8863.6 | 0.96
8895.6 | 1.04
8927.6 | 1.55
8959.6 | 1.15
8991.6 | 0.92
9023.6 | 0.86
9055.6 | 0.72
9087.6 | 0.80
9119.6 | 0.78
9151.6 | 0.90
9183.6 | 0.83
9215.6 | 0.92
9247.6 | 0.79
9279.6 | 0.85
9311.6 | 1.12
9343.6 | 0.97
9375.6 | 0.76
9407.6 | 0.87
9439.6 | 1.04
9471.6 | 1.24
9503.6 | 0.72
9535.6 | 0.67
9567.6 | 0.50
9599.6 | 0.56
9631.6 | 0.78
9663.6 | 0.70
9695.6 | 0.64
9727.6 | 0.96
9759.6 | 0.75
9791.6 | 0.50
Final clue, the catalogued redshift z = 0.33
